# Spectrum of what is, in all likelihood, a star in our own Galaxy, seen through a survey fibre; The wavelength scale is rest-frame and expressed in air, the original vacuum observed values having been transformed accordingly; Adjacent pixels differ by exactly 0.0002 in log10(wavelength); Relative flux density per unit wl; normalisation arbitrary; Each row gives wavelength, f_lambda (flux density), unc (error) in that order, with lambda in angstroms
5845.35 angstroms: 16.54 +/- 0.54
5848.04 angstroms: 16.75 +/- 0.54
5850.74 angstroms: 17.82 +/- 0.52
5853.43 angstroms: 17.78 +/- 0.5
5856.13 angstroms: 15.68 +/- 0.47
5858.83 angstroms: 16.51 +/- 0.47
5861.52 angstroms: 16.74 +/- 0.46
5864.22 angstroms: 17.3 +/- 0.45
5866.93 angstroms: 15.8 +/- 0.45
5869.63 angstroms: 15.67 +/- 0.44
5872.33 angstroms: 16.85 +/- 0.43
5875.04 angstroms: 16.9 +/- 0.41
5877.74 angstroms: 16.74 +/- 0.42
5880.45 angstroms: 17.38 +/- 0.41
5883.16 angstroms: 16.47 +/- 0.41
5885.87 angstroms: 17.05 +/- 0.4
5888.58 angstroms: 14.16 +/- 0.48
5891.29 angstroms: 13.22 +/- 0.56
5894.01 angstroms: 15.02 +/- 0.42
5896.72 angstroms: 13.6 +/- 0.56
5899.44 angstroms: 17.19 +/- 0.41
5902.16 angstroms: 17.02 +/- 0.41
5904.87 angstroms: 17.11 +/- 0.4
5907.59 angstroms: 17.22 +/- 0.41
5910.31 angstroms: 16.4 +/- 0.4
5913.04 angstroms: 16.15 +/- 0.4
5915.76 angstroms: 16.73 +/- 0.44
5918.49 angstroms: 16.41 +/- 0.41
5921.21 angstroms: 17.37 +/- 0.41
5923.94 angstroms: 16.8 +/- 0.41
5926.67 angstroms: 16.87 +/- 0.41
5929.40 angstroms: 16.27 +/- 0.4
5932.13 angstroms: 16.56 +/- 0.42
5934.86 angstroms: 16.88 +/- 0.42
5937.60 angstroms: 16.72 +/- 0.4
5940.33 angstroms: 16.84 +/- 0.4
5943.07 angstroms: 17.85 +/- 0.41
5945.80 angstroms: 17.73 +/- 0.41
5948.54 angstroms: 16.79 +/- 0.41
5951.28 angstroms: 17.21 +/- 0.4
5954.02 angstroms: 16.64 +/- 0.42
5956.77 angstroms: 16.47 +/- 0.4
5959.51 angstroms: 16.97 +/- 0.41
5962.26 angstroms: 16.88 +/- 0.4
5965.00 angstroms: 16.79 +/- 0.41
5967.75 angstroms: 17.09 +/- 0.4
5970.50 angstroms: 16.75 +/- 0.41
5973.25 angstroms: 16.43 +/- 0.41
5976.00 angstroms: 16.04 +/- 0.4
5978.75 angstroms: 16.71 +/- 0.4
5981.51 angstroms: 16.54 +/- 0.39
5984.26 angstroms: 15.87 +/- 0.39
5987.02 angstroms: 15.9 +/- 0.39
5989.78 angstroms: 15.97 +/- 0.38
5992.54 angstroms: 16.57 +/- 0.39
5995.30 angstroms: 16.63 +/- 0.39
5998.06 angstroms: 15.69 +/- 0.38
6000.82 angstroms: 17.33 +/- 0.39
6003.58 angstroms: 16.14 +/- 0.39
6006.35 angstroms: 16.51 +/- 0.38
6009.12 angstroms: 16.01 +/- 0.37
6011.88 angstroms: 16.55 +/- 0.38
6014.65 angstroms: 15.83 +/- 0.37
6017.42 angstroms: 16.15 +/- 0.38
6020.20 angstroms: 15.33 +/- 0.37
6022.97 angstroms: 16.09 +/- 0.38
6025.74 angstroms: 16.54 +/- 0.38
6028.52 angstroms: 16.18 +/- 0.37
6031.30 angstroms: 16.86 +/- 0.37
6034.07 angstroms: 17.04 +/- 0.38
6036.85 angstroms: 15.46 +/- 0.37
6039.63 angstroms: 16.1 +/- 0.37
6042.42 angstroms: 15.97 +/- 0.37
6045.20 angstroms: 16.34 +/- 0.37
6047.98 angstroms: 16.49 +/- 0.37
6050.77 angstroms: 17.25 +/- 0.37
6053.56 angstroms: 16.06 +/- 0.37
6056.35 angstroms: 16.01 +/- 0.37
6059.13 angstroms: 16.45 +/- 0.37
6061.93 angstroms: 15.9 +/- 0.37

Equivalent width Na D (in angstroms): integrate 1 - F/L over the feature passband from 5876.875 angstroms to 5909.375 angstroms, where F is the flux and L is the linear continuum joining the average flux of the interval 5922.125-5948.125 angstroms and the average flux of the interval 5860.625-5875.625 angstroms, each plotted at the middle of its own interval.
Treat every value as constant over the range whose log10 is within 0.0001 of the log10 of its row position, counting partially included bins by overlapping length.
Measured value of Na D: 1.3 angstroms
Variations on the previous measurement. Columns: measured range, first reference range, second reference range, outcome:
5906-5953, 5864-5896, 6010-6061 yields -2.4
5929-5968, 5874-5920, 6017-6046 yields -1.8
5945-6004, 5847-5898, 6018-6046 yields -1.5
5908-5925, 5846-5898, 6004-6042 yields -0.5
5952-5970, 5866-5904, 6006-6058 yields -0.8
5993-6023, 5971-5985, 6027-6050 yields 0.2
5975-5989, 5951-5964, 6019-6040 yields 0.3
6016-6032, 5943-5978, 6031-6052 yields 0.3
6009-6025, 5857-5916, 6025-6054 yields 0.3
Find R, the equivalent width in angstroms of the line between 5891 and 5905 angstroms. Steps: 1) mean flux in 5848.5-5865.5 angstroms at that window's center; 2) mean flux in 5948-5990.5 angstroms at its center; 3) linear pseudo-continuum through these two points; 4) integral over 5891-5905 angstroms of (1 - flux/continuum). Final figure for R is 1.0 angstroms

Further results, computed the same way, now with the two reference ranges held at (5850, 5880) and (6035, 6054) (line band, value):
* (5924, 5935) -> -0.1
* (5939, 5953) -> -0.6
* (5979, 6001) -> 0.2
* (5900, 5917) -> -0.2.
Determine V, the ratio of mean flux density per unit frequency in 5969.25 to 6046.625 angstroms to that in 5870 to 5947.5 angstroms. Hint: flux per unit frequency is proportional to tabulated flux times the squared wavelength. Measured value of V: 1.02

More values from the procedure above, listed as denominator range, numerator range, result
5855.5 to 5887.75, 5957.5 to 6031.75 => 1.03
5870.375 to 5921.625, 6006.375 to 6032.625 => 1.04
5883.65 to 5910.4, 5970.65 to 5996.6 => 1.06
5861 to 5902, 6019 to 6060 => 1.07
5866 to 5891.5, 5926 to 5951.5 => 1.07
